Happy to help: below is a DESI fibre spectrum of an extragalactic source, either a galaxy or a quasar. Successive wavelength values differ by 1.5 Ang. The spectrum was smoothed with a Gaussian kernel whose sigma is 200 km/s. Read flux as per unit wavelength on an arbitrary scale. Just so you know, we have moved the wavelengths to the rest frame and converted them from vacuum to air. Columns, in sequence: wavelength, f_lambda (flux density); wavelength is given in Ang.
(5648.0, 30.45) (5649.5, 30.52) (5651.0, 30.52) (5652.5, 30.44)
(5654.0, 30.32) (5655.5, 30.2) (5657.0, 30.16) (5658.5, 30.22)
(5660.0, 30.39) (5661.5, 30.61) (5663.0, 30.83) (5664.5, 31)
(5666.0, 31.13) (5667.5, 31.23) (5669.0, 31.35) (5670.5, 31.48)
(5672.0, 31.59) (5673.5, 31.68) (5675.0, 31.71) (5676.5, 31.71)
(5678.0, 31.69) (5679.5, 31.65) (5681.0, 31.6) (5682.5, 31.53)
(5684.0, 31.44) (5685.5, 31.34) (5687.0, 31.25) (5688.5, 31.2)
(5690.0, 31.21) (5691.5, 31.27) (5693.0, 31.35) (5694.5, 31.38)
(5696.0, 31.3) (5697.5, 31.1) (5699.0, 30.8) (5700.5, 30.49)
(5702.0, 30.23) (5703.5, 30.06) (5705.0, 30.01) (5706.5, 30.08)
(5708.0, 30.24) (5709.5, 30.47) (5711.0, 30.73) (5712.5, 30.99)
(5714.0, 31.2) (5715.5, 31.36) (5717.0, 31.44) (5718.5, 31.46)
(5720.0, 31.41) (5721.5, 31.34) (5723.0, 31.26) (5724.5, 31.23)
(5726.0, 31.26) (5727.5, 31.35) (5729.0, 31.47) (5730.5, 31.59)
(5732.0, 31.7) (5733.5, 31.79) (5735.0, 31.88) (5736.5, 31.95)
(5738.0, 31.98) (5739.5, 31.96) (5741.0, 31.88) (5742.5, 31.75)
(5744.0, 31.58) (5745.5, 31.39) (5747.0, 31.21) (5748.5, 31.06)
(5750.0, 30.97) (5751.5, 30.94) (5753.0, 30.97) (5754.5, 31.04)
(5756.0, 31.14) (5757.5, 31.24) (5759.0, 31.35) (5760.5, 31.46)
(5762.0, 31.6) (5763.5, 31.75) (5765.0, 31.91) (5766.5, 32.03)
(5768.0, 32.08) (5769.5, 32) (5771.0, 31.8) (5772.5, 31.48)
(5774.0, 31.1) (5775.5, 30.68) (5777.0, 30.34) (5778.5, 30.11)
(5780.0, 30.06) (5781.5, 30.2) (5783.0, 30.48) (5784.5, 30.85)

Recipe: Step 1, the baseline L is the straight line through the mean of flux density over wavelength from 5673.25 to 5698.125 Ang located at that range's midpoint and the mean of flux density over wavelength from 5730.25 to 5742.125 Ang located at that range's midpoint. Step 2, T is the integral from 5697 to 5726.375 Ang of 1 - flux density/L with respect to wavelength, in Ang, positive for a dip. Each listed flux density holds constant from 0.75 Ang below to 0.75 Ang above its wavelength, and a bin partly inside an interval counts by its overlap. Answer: 0.7 Ang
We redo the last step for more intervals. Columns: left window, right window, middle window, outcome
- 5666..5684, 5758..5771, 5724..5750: 0.1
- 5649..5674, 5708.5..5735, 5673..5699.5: -0.3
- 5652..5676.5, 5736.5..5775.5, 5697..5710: 0.3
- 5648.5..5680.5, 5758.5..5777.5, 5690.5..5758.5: 0.2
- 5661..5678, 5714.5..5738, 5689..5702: 0.1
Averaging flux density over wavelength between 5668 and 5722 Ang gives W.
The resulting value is 31.1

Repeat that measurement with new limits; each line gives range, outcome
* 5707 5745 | 31.4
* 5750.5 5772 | 31.5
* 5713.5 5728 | 31.3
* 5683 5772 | 31.3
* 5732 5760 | 31.5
